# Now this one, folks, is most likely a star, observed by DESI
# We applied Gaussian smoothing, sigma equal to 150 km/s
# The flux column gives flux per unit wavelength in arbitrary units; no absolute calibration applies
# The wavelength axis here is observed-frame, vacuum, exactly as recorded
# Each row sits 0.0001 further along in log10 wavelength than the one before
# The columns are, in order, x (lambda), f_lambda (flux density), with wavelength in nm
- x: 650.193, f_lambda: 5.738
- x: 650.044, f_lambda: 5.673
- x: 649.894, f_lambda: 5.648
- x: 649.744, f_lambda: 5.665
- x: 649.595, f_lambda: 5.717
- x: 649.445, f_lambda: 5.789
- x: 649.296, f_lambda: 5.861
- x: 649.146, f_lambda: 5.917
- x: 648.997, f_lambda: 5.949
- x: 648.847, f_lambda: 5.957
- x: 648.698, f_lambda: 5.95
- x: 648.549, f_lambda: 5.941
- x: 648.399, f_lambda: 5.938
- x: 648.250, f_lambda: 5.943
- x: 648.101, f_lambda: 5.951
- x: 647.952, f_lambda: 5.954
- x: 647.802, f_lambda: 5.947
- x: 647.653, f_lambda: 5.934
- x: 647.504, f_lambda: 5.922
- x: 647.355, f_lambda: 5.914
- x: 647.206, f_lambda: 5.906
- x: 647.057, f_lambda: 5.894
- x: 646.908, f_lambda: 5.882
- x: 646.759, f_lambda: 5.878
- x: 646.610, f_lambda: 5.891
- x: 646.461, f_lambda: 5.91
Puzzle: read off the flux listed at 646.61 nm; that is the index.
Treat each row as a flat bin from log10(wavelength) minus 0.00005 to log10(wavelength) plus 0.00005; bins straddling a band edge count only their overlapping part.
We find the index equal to 5.891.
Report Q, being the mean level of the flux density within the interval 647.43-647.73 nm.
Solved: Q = 5.93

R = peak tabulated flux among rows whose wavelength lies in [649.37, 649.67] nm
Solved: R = 5.789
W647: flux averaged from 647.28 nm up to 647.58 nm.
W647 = 5.92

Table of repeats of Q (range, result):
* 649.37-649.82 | 5.73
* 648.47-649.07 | 5.94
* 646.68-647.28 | 5.89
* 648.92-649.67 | 5.85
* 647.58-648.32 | 5.94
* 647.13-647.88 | 5.92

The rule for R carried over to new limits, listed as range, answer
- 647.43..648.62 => 5.954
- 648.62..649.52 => 5.957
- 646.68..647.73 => 5.934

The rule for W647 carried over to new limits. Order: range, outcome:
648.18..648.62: 5.94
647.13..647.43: 5.91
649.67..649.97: 5.64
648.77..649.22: 5.94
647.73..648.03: 5.94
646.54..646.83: 5.88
